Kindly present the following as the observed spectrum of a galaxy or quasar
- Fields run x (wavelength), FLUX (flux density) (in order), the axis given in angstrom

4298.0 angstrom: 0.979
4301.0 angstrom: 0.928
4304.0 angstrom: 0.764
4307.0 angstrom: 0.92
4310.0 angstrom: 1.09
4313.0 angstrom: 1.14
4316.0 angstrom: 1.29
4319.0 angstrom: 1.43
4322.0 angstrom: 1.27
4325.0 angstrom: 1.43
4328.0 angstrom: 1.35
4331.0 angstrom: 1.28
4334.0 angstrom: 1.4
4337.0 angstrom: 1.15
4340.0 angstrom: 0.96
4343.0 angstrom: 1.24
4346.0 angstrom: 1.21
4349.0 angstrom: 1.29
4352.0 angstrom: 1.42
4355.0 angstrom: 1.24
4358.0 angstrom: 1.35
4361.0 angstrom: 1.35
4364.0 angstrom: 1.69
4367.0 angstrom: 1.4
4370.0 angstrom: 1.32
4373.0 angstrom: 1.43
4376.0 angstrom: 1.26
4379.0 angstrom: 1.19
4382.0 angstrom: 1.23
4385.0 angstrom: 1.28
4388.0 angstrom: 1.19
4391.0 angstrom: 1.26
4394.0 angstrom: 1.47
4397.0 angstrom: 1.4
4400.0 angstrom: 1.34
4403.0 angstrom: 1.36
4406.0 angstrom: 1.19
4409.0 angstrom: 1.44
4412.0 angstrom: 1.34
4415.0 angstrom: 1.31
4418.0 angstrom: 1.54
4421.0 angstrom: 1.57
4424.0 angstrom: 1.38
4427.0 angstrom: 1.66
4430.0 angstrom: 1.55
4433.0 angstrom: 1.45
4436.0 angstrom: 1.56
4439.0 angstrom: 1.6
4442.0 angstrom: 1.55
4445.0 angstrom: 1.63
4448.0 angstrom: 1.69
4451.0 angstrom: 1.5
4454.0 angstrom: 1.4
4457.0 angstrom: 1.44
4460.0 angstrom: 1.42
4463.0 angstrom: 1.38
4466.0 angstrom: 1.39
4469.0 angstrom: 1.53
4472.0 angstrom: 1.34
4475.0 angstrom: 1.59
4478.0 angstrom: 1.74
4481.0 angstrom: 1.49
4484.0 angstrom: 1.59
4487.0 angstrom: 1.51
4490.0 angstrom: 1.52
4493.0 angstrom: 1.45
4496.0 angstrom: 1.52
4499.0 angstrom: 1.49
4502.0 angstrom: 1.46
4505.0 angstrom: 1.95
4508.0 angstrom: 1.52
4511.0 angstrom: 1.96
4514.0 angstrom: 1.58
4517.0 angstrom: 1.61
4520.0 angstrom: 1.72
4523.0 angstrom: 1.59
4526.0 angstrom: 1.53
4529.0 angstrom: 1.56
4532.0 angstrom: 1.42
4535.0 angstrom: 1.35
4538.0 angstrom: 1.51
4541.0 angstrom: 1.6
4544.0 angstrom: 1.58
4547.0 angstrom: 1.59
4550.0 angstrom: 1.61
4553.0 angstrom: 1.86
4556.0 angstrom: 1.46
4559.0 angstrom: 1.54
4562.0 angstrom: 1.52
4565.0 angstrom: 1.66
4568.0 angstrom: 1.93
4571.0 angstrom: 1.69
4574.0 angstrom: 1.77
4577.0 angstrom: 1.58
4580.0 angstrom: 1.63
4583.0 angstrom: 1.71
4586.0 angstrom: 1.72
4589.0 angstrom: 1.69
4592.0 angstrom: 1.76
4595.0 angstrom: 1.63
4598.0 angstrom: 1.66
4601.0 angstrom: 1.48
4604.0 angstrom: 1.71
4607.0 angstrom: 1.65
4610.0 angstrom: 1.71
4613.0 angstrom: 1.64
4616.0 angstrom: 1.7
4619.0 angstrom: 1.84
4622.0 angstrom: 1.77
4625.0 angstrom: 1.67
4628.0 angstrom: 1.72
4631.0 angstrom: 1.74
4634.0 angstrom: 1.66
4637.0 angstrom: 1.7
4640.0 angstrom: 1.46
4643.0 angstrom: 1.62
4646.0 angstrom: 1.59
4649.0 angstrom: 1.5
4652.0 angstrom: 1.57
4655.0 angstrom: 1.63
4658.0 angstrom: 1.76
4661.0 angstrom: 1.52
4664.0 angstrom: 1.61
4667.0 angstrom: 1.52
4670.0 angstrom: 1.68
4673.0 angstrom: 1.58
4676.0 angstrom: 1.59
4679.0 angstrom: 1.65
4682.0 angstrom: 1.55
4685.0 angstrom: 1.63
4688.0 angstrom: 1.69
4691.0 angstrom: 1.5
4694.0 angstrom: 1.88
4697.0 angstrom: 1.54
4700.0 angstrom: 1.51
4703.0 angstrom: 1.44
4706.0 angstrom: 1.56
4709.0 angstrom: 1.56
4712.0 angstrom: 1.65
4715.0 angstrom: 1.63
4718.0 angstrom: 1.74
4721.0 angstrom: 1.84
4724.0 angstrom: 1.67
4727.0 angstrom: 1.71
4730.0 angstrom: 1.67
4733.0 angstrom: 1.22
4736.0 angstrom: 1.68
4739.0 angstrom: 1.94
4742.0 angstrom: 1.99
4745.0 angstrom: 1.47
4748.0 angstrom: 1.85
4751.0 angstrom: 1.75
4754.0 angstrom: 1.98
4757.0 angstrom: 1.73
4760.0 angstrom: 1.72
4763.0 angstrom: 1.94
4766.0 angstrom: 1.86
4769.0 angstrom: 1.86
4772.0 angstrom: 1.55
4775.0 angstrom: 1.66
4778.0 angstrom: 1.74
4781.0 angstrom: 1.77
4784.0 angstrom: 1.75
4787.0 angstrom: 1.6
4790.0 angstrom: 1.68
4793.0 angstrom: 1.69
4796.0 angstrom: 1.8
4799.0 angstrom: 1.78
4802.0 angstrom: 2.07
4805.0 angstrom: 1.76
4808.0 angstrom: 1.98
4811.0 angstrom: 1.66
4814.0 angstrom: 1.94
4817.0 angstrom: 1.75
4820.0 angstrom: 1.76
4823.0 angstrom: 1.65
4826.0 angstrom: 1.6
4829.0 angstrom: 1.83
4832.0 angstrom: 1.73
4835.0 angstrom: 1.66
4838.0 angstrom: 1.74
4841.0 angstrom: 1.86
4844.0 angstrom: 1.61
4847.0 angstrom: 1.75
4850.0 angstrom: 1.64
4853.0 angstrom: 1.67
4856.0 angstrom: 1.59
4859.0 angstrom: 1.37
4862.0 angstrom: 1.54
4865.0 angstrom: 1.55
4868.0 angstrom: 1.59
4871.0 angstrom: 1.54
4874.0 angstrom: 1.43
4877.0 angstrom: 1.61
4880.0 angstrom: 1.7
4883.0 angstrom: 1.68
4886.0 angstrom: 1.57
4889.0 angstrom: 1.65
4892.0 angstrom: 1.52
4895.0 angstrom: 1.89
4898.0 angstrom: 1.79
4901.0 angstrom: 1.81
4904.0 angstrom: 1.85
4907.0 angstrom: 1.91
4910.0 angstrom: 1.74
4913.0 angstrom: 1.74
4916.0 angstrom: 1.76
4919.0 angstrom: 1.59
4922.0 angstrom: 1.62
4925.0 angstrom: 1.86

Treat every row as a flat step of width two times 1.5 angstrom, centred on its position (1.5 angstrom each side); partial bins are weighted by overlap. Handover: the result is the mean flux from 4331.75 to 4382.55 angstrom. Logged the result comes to 1.3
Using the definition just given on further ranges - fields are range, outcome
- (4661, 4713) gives 1.59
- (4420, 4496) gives 1.52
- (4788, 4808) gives 1.81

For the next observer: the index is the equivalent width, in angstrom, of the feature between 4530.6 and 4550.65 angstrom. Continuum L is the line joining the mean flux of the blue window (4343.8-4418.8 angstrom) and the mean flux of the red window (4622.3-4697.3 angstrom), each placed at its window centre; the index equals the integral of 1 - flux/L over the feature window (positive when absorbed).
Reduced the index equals -0.2 angstrom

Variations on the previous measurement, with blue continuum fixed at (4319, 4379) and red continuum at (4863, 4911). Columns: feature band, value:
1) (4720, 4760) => -3.8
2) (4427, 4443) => -2.1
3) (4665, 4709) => -1.5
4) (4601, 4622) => -2.9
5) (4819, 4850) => -1.4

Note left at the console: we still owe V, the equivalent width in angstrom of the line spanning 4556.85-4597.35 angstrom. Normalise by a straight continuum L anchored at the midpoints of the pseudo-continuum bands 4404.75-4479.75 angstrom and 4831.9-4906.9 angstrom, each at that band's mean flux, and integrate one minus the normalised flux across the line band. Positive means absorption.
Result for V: -3.51 angstrom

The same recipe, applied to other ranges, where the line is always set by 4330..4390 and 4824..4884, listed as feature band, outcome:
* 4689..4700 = -0.7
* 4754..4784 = -3.7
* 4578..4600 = -3.4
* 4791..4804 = -1.9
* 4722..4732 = -0.8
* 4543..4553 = -1.5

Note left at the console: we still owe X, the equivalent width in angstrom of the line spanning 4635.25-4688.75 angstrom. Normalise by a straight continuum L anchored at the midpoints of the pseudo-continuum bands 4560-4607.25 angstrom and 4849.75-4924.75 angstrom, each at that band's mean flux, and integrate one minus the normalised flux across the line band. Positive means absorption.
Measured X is 2.17 angstrom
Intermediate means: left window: 1.67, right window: 1.66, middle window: 1.6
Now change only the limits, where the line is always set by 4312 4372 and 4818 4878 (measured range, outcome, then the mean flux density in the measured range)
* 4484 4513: -3.8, 1.6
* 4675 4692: -0.8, 1.6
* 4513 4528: -1.9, 1.61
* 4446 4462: -1.2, 1.49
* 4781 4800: -1.4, 1.72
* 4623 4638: -2.0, 1.7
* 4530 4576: -5.0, 1.61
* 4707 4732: -1.9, 1.67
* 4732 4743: -1.1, 1.72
